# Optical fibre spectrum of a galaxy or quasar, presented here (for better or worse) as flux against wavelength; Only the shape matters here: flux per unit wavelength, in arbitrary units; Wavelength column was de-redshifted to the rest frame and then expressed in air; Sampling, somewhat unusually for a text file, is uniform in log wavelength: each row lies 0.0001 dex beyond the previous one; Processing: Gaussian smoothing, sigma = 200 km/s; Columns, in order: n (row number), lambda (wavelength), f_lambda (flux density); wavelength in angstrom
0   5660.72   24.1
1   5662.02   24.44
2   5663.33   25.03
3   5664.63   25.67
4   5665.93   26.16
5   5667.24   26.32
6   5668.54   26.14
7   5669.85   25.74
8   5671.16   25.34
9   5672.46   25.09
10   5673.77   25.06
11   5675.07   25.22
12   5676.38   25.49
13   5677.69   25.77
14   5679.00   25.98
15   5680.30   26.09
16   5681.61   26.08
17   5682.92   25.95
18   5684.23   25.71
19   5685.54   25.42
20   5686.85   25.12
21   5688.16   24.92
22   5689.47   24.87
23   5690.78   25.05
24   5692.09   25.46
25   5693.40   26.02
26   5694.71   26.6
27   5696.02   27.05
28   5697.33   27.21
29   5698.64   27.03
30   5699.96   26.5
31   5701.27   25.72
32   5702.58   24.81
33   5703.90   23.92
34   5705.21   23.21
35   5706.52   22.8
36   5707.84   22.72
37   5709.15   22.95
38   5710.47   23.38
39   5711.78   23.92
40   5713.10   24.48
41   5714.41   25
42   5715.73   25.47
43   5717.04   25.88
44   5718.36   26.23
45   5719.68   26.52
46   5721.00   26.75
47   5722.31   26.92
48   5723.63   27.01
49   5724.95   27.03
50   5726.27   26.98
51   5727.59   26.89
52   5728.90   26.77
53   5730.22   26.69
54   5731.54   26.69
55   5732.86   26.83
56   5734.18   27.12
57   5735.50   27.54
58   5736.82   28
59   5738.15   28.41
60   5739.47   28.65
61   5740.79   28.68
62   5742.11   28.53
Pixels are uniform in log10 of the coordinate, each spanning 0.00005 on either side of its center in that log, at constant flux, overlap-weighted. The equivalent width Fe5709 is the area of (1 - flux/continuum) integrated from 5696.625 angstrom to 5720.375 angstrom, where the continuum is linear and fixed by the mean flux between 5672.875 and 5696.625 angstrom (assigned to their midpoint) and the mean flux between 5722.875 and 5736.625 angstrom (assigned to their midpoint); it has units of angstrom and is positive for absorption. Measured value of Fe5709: 1.3 angstrom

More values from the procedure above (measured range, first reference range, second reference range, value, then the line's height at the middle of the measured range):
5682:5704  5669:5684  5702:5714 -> -1.1 angstrom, 24.6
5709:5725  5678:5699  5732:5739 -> 0.8 angstrom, 26.9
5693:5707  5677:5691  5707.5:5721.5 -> -0.2 angstrom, 25.2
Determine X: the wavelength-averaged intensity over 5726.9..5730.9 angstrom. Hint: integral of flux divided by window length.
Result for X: 26.8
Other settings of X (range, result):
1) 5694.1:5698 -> 27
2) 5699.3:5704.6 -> 25.2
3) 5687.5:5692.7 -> 25.1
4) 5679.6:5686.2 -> 25.9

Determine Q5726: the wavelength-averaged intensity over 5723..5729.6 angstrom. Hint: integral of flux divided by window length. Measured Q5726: 26.9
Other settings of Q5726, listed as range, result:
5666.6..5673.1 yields 25.7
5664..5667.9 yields 26.1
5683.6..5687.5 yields 25.4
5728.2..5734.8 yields 26.9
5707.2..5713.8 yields 23.5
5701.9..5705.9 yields 24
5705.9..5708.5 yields 22.7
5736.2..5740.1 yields 28.3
